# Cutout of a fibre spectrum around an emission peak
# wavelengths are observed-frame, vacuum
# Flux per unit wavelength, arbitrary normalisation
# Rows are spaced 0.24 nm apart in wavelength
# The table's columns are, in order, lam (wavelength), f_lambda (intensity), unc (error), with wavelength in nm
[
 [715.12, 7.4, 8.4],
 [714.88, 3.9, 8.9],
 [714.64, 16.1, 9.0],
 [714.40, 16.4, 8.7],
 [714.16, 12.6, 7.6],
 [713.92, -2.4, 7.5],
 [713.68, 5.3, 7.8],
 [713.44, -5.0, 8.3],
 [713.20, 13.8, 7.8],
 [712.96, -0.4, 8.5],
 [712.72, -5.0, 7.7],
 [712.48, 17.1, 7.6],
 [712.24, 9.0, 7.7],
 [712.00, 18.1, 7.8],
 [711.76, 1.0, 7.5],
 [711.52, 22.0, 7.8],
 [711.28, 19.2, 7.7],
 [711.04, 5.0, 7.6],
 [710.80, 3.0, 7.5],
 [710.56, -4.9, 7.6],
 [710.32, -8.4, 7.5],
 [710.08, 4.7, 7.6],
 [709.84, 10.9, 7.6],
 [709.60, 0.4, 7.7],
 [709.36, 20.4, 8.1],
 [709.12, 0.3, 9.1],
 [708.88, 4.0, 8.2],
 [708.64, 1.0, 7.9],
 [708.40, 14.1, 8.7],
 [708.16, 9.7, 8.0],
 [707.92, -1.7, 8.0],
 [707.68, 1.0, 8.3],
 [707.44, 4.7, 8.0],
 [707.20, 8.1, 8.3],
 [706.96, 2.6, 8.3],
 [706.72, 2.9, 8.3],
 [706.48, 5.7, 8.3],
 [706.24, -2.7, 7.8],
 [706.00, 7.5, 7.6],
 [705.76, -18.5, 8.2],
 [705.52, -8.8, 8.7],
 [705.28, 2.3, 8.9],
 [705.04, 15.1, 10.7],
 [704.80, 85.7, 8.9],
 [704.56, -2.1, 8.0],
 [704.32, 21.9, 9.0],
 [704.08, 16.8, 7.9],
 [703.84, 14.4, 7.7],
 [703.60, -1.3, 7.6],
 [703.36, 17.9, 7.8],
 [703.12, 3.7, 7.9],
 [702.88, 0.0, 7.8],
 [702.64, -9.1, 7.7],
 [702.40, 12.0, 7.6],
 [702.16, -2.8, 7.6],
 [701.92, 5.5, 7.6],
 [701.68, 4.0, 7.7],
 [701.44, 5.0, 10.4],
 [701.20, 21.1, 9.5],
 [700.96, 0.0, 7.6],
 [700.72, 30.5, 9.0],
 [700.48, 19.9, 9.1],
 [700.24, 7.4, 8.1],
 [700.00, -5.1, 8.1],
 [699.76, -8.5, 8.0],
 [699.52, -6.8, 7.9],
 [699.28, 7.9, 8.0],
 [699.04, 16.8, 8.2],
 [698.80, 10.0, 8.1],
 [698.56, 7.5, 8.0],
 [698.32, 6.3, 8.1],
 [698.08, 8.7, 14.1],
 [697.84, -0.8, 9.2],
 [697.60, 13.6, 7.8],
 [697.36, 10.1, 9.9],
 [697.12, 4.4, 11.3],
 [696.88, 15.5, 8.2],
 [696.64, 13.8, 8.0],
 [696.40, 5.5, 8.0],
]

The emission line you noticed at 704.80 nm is H-alpha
